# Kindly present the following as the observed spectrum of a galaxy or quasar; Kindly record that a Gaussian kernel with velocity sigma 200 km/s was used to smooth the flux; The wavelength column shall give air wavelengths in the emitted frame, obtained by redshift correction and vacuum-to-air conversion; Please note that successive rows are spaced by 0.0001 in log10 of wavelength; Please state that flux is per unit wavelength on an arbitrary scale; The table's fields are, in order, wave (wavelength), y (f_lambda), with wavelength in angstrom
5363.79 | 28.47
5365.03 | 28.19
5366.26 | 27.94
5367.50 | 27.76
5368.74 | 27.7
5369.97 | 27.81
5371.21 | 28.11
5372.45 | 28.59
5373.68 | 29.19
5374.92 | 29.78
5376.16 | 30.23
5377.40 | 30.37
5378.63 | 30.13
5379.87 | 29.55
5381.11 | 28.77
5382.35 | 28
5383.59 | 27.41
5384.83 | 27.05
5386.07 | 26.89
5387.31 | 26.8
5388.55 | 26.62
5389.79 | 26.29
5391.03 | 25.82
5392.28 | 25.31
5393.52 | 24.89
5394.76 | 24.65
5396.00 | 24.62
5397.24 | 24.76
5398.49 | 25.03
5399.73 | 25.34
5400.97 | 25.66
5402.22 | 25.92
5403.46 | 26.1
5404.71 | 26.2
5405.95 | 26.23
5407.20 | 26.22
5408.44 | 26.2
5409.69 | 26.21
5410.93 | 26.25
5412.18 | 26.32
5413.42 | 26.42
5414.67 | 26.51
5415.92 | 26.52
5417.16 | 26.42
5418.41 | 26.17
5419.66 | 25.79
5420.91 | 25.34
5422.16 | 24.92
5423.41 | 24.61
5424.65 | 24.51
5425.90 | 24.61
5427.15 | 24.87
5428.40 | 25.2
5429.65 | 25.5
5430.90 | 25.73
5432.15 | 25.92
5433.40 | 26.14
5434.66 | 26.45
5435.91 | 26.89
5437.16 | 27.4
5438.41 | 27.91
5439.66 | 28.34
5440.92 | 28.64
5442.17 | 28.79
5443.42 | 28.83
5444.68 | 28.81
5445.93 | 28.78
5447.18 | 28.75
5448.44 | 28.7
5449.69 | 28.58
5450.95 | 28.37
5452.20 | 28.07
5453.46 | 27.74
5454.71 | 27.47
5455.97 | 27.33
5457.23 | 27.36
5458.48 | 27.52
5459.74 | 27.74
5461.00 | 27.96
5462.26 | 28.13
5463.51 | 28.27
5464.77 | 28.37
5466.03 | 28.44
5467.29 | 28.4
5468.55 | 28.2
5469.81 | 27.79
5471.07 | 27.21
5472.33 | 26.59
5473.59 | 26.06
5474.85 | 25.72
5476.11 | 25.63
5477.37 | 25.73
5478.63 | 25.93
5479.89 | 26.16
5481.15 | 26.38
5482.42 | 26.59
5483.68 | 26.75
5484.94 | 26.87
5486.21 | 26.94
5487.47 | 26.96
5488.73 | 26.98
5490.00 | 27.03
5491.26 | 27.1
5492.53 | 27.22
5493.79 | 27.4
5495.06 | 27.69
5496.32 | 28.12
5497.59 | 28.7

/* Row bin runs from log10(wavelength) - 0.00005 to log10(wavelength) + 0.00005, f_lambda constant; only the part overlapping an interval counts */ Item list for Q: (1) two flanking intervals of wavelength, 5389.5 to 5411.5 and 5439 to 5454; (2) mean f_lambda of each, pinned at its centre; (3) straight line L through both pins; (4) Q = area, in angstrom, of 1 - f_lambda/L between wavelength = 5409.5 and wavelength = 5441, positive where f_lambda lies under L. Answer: 1.27 angstrom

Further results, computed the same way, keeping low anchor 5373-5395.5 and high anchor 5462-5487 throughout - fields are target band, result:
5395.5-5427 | 2.0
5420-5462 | 0.2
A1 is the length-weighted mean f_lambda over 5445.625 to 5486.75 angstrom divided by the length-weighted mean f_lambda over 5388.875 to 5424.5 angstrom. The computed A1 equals 1.06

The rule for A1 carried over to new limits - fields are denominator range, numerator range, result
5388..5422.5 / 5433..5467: 1.08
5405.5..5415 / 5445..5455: 1.08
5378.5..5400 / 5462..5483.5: 1.02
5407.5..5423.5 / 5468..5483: 1.02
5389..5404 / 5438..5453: 1.12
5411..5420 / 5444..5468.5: 1.07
